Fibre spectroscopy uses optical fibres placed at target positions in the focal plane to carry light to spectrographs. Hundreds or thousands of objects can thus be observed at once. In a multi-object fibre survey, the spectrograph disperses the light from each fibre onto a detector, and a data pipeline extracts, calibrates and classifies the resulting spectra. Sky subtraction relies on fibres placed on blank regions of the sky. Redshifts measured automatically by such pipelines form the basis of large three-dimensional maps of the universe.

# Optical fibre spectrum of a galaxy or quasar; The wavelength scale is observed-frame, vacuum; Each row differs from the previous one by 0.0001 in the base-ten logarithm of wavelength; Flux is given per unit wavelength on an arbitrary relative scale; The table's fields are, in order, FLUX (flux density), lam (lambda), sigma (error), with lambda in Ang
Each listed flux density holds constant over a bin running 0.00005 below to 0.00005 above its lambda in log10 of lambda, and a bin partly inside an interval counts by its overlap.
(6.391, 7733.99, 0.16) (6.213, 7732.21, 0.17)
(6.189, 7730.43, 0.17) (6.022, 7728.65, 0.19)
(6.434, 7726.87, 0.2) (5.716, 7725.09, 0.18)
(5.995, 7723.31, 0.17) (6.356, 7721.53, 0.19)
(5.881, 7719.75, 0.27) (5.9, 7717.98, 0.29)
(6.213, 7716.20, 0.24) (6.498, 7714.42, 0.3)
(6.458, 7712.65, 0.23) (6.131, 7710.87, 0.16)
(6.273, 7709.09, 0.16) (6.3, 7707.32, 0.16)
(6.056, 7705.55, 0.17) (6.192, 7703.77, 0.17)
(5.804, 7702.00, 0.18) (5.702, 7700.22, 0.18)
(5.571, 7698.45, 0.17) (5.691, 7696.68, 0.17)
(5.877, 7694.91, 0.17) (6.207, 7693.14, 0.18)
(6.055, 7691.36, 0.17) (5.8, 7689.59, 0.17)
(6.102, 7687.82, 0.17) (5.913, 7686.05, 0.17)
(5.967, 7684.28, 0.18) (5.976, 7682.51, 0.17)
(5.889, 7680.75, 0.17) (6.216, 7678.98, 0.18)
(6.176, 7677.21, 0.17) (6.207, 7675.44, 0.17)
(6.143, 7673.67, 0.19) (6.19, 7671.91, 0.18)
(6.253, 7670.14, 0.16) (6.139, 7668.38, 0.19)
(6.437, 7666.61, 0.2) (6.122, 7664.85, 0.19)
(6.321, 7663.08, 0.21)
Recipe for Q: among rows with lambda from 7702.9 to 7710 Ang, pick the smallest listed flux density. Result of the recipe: 6.056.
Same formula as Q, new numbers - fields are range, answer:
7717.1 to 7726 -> 5.716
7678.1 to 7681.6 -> 5.889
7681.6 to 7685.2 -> 5.967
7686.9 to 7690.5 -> 5.8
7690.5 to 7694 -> 6.055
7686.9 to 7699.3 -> 5.571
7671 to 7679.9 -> 6.143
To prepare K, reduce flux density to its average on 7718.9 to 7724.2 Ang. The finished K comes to 6.07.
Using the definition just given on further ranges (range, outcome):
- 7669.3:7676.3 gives 6.2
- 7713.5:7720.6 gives 6.13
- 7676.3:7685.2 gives 6.05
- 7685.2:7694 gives 6.01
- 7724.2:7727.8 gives 6.07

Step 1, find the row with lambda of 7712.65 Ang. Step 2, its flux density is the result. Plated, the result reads 6.458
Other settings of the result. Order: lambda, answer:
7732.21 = 6.213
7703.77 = 6.192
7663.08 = 6.321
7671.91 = 6.19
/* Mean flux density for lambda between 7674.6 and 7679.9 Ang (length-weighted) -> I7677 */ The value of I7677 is 6.19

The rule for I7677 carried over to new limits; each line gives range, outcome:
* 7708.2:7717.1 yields 6.31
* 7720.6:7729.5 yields 6.1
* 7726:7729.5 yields 6.23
